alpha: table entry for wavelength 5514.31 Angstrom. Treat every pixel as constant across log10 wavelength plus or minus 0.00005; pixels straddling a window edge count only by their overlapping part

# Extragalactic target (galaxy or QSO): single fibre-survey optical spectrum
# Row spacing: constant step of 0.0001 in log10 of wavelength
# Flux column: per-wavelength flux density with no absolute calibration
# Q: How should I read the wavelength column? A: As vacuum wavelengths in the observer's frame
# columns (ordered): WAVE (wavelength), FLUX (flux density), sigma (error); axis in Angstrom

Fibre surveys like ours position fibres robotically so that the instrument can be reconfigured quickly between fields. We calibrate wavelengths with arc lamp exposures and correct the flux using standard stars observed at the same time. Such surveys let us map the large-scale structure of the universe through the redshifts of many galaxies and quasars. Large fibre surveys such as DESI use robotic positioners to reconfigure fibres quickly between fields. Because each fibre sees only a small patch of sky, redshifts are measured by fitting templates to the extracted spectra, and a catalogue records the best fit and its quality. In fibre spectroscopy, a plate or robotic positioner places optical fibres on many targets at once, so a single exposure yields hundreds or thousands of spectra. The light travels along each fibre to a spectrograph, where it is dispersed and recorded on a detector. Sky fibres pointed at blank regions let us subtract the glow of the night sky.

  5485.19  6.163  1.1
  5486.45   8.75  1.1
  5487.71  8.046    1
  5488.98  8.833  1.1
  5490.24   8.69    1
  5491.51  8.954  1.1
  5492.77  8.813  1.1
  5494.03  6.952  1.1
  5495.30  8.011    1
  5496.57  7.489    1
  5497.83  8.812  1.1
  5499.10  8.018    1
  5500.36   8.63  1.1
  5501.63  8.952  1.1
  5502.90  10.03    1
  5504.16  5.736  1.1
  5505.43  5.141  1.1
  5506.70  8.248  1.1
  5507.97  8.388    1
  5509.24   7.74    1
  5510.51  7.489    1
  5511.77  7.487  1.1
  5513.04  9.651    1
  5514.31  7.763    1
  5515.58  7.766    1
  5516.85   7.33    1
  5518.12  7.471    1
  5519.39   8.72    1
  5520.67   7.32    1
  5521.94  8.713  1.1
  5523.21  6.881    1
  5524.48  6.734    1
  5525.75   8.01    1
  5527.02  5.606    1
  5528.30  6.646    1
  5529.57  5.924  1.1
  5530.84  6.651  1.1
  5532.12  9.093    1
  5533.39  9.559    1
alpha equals 7.763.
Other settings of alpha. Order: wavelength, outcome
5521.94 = 8.713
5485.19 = 6.163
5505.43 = 5.141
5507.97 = 8.388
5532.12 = 9.093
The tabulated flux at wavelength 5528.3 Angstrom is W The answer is 6.646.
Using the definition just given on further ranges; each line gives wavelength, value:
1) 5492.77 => 8.813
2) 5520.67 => 7.32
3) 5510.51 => 7.489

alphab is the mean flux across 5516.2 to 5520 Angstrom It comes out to 7.84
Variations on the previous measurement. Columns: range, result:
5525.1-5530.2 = 6.55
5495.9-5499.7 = 8.1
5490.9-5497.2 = 8.05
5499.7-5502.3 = 8.8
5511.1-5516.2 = 8.17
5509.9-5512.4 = 7.51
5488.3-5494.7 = 8.44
